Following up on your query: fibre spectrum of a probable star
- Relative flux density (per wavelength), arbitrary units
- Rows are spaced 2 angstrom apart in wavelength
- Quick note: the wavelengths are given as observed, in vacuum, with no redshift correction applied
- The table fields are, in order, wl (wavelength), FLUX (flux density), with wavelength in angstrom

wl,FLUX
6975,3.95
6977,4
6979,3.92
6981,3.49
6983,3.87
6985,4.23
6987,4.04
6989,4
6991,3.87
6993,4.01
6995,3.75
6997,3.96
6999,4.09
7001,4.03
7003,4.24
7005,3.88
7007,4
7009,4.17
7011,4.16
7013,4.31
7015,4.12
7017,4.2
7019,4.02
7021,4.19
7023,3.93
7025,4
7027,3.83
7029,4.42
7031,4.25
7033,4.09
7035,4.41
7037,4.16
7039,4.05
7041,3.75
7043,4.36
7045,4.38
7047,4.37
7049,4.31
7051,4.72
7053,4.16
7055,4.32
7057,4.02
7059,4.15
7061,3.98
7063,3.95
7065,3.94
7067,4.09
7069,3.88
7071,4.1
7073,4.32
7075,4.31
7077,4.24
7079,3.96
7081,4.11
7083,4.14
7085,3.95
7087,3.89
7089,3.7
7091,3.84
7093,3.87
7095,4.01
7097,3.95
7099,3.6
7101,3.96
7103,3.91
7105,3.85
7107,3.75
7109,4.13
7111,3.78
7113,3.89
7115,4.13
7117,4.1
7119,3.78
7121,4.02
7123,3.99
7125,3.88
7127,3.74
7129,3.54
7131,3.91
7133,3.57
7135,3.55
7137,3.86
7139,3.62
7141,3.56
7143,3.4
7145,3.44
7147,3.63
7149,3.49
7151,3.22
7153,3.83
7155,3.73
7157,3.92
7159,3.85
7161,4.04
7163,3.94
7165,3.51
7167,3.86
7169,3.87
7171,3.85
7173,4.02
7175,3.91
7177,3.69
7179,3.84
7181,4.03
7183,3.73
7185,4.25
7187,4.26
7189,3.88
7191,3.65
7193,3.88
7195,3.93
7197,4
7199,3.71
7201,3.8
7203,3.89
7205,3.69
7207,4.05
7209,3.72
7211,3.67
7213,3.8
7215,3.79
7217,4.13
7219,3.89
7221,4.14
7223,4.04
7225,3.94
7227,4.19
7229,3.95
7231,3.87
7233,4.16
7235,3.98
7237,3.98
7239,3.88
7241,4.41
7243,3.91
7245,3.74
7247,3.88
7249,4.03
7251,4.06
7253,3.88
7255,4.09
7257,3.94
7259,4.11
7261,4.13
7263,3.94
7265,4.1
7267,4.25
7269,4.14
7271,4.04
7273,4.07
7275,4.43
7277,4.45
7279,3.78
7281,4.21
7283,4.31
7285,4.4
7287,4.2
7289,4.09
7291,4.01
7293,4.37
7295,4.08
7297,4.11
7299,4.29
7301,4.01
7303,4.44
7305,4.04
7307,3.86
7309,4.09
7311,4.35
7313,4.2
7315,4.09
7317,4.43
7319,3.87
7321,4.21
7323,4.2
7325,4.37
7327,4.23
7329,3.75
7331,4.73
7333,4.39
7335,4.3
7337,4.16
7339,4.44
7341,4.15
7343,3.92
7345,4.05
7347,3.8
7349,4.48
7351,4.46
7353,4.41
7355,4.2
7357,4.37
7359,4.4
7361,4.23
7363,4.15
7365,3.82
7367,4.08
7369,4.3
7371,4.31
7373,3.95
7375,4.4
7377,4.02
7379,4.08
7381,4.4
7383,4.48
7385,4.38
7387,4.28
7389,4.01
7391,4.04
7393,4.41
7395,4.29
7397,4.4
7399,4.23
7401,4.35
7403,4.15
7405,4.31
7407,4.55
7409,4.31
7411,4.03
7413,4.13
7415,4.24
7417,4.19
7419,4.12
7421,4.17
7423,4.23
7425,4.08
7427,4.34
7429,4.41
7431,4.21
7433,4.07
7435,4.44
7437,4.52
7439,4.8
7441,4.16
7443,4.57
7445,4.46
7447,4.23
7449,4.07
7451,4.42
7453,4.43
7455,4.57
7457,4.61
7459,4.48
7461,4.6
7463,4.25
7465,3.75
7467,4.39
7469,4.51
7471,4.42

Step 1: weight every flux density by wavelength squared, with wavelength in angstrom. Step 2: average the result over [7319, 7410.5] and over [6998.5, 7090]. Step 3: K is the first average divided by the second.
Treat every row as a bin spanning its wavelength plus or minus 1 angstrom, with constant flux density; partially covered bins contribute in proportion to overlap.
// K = 1.1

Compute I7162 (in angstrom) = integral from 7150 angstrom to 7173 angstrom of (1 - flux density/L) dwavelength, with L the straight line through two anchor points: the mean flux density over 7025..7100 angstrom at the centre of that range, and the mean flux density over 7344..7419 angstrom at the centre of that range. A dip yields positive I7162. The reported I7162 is 1.9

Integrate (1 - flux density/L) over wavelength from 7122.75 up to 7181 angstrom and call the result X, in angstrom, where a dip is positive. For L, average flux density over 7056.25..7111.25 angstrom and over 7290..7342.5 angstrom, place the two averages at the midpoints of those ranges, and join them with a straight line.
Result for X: 4.5 angstrom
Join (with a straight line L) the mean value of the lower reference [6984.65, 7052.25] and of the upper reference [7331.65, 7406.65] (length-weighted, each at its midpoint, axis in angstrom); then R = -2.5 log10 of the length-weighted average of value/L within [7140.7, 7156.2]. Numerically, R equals 0.18 mag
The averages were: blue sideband 4.13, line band 3.54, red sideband 4.24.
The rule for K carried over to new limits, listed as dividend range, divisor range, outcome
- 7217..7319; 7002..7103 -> 1.06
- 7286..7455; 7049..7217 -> 1.16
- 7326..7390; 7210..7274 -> 1.09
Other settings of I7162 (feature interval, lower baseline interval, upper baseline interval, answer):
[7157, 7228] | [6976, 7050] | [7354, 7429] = 4.3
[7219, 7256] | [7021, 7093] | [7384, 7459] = 1.8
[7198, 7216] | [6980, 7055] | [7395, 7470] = 1.8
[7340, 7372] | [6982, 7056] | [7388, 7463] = 0.6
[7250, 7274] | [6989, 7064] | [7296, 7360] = 0.7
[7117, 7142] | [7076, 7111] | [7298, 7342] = 1.3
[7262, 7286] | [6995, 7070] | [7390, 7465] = 0.4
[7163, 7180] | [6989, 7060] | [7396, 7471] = 1.5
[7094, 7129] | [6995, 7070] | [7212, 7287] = 1.7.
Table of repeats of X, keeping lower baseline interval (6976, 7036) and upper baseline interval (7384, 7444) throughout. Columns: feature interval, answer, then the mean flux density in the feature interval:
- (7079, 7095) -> 0.6 angstrom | 3.94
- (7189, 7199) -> 0.7 angstrom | 3.85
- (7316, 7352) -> 0.1 angstrom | 4.22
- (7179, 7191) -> 0.5 angstrom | 3.98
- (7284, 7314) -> 0.3 angstrom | 4.17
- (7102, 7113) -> 0.6 angstrom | 3.88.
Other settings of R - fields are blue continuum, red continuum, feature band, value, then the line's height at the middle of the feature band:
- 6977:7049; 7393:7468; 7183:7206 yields 0.08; 4.18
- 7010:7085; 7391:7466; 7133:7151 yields 0.18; 4.19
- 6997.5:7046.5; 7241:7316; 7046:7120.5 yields 0.02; 4.12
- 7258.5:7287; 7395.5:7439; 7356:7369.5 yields 0.01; 4.23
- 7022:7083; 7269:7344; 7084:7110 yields 0.08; 4.16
